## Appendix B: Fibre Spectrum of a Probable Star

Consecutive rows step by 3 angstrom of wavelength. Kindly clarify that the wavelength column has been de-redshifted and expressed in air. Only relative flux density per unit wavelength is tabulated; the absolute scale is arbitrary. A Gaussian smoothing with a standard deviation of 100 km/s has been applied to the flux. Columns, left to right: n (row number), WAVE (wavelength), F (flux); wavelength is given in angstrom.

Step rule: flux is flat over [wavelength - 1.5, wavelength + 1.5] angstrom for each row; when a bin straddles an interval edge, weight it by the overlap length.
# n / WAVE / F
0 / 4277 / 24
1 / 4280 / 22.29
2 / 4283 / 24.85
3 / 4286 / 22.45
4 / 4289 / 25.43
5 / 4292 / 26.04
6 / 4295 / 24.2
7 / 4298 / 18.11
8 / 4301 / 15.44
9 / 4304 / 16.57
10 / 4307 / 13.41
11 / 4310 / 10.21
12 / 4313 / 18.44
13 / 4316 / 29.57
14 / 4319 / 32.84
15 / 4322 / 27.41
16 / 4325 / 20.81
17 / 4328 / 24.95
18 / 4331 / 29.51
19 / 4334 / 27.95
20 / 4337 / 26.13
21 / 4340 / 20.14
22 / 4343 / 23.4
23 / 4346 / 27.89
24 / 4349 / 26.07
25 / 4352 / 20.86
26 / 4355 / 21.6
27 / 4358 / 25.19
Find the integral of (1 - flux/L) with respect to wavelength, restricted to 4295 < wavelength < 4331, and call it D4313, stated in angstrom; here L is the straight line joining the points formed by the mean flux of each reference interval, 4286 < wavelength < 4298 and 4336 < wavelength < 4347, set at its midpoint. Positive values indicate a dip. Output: 4.26 angstrom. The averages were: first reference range 24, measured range 21.2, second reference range 24.2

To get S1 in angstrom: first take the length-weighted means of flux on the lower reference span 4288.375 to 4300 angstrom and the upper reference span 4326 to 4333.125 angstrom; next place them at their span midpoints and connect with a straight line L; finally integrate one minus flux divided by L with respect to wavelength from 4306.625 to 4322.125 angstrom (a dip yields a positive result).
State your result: 2.0 angstrom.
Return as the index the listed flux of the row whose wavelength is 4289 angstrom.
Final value 25.43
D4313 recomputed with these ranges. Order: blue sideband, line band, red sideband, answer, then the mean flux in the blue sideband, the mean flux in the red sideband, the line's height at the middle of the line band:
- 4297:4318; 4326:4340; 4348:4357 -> -3.79 angstrom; 17.7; 22.8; 20.6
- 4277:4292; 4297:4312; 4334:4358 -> 5.79 angstrom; 24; 24.1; 24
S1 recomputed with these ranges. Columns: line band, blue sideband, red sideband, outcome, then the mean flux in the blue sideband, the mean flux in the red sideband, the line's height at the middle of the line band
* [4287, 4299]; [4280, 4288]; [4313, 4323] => 0.5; 23.5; 28.3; 24.8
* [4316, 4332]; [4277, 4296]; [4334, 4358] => -2.1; 24.2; 24.1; 24.1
